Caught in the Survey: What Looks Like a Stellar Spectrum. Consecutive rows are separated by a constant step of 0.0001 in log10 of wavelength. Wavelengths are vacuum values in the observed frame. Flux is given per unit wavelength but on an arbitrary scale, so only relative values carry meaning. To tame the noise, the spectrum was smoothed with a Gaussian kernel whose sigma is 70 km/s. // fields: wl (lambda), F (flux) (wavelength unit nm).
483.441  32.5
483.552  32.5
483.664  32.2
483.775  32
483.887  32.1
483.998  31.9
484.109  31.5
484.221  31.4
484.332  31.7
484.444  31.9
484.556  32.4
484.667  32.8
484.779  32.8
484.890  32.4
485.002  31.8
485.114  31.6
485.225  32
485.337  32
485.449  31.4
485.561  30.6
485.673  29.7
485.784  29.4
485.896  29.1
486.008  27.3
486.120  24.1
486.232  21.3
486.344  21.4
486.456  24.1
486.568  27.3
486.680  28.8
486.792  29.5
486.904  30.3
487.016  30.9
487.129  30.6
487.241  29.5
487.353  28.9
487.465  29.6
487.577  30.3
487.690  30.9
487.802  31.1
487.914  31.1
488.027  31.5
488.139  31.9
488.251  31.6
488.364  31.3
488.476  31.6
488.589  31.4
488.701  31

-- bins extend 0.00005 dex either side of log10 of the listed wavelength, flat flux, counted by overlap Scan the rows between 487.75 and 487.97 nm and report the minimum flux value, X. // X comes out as 31.1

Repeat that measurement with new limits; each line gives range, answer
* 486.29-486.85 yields 21.4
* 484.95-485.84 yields 29.4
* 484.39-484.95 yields 31.9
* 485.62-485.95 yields 29.1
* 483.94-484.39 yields 31.4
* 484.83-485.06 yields 31.8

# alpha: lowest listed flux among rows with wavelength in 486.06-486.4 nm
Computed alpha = 21.3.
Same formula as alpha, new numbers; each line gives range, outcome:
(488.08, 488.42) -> 31.3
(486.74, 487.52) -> 28.9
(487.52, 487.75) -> 30.3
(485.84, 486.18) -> 24.1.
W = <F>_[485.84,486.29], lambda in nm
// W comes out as 25.4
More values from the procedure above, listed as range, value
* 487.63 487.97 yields 31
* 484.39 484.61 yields 32.1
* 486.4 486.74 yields 26.8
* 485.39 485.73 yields 30.6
